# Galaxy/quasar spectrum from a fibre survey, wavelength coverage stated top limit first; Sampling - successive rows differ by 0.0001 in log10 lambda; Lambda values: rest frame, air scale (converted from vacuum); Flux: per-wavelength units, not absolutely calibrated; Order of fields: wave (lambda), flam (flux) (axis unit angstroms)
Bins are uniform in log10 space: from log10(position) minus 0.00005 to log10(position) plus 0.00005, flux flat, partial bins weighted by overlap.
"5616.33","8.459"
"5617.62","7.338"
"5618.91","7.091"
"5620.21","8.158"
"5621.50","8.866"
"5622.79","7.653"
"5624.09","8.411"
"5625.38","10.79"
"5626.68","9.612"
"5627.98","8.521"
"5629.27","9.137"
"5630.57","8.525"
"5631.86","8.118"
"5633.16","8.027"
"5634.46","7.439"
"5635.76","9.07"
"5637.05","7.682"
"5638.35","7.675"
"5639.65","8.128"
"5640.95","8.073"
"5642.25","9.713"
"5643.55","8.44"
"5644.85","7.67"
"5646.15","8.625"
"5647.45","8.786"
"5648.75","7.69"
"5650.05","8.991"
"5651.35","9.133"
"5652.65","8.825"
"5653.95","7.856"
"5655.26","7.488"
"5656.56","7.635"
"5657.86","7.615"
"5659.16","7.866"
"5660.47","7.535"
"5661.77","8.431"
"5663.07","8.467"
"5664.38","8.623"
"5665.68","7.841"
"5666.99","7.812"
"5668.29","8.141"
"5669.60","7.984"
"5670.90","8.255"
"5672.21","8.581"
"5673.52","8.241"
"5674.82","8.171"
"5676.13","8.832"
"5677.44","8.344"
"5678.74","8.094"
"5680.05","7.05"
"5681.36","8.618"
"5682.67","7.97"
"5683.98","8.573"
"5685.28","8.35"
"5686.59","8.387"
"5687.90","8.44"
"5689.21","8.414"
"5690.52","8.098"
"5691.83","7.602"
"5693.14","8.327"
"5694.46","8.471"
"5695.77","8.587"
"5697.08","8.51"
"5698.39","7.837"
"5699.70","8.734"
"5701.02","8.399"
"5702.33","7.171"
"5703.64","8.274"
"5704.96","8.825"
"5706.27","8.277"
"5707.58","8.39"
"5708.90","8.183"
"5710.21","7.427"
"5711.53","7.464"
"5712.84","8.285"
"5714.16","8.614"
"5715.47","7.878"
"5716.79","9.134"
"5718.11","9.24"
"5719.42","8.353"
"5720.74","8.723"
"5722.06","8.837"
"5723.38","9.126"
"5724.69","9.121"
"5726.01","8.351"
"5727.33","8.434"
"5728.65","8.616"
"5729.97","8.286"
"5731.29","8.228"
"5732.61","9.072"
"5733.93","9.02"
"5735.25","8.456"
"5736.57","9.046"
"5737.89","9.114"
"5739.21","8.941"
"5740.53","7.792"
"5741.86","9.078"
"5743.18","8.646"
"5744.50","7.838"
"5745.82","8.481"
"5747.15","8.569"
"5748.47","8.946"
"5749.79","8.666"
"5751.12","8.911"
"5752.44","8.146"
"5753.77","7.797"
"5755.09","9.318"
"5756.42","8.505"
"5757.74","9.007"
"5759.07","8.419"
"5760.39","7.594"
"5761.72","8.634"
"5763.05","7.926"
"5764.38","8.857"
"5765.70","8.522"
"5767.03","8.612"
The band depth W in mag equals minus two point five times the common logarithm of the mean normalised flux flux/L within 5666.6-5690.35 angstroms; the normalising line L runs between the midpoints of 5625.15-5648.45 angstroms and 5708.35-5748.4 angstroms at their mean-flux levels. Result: 0.04 mag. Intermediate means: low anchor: 8.5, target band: 8.24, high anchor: 8.55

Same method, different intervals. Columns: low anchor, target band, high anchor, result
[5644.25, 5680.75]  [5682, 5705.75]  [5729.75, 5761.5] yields 0.006 mag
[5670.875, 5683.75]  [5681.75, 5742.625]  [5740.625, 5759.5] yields -0.007 mag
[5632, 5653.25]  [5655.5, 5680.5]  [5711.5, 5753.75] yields 0.047 mag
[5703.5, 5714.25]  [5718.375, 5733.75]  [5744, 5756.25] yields -0.046 mag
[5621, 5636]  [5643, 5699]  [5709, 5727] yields 0.048 mag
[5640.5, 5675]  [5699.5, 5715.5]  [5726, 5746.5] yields 0.042 mag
